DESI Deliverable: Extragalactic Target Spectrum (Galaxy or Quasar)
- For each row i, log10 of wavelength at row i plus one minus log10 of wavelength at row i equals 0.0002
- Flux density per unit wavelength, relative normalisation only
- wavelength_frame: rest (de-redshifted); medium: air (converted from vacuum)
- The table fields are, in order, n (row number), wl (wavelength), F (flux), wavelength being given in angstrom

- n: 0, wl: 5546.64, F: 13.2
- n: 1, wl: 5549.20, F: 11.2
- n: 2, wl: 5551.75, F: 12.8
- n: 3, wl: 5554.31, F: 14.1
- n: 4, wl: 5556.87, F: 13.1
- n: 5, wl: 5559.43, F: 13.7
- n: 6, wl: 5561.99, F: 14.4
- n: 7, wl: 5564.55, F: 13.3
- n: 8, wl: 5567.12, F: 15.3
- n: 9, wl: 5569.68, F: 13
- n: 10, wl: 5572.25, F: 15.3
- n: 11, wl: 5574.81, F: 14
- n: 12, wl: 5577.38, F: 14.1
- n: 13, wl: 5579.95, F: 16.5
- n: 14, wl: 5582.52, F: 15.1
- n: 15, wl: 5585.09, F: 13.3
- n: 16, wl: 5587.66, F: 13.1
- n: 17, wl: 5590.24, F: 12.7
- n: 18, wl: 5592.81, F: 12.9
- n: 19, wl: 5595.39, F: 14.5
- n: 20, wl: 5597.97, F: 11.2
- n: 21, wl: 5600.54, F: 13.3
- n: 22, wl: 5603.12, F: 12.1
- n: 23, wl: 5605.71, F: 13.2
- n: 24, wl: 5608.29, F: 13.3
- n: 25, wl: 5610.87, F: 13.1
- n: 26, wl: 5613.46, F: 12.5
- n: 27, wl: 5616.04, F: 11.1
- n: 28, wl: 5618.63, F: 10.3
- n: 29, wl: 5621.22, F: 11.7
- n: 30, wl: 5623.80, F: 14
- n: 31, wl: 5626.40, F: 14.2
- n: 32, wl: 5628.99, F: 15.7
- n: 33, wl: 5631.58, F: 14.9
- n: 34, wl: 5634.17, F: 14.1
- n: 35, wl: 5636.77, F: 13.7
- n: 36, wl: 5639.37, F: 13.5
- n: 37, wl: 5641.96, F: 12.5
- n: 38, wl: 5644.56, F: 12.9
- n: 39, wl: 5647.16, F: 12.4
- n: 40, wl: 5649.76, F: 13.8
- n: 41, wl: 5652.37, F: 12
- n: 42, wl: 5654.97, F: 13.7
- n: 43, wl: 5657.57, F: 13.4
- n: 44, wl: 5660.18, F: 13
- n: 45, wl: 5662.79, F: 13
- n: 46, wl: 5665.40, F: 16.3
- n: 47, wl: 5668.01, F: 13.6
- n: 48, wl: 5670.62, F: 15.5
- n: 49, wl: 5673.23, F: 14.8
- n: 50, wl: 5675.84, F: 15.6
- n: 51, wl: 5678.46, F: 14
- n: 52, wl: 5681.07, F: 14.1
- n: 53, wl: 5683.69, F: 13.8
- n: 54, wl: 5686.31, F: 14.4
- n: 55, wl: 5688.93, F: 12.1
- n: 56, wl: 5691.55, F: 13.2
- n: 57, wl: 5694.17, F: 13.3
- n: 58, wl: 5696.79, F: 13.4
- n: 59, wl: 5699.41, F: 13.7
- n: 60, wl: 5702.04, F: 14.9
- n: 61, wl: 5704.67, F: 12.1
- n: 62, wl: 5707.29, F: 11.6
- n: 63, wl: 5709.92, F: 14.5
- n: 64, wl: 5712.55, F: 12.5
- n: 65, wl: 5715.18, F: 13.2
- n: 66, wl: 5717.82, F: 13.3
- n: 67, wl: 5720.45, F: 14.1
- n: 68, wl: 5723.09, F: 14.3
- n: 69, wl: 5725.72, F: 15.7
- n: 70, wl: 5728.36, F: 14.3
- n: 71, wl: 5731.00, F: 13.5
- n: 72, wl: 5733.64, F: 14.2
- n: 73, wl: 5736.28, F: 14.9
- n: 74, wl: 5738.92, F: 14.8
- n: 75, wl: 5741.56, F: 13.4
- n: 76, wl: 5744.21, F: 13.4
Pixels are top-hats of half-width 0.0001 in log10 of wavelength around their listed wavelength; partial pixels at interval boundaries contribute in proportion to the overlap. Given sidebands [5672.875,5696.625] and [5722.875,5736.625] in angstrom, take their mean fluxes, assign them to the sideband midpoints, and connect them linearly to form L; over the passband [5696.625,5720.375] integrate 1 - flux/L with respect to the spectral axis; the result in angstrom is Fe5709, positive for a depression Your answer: 1.5 angstrom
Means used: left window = 13.9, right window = 14.5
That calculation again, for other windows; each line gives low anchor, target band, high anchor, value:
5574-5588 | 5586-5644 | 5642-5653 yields 2.14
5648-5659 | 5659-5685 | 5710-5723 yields -2.16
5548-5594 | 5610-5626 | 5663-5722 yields 1.83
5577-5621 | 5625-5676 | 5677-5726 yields -2.33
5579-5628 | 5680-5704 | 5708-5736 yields 0.19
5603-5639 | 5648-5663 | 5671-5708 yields 0.35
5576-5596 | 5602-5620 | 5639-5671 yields 2.06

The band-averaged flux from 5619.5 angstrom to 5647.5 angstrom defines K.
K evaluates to 13.6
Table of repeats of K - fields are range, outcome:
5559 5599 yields 13.9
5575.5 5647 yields 13.3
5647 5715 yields 13.7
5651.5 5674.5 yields 14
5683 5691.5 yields 13.4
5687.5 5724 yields 13.3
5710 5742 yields 14.1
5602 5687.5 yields 13.5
